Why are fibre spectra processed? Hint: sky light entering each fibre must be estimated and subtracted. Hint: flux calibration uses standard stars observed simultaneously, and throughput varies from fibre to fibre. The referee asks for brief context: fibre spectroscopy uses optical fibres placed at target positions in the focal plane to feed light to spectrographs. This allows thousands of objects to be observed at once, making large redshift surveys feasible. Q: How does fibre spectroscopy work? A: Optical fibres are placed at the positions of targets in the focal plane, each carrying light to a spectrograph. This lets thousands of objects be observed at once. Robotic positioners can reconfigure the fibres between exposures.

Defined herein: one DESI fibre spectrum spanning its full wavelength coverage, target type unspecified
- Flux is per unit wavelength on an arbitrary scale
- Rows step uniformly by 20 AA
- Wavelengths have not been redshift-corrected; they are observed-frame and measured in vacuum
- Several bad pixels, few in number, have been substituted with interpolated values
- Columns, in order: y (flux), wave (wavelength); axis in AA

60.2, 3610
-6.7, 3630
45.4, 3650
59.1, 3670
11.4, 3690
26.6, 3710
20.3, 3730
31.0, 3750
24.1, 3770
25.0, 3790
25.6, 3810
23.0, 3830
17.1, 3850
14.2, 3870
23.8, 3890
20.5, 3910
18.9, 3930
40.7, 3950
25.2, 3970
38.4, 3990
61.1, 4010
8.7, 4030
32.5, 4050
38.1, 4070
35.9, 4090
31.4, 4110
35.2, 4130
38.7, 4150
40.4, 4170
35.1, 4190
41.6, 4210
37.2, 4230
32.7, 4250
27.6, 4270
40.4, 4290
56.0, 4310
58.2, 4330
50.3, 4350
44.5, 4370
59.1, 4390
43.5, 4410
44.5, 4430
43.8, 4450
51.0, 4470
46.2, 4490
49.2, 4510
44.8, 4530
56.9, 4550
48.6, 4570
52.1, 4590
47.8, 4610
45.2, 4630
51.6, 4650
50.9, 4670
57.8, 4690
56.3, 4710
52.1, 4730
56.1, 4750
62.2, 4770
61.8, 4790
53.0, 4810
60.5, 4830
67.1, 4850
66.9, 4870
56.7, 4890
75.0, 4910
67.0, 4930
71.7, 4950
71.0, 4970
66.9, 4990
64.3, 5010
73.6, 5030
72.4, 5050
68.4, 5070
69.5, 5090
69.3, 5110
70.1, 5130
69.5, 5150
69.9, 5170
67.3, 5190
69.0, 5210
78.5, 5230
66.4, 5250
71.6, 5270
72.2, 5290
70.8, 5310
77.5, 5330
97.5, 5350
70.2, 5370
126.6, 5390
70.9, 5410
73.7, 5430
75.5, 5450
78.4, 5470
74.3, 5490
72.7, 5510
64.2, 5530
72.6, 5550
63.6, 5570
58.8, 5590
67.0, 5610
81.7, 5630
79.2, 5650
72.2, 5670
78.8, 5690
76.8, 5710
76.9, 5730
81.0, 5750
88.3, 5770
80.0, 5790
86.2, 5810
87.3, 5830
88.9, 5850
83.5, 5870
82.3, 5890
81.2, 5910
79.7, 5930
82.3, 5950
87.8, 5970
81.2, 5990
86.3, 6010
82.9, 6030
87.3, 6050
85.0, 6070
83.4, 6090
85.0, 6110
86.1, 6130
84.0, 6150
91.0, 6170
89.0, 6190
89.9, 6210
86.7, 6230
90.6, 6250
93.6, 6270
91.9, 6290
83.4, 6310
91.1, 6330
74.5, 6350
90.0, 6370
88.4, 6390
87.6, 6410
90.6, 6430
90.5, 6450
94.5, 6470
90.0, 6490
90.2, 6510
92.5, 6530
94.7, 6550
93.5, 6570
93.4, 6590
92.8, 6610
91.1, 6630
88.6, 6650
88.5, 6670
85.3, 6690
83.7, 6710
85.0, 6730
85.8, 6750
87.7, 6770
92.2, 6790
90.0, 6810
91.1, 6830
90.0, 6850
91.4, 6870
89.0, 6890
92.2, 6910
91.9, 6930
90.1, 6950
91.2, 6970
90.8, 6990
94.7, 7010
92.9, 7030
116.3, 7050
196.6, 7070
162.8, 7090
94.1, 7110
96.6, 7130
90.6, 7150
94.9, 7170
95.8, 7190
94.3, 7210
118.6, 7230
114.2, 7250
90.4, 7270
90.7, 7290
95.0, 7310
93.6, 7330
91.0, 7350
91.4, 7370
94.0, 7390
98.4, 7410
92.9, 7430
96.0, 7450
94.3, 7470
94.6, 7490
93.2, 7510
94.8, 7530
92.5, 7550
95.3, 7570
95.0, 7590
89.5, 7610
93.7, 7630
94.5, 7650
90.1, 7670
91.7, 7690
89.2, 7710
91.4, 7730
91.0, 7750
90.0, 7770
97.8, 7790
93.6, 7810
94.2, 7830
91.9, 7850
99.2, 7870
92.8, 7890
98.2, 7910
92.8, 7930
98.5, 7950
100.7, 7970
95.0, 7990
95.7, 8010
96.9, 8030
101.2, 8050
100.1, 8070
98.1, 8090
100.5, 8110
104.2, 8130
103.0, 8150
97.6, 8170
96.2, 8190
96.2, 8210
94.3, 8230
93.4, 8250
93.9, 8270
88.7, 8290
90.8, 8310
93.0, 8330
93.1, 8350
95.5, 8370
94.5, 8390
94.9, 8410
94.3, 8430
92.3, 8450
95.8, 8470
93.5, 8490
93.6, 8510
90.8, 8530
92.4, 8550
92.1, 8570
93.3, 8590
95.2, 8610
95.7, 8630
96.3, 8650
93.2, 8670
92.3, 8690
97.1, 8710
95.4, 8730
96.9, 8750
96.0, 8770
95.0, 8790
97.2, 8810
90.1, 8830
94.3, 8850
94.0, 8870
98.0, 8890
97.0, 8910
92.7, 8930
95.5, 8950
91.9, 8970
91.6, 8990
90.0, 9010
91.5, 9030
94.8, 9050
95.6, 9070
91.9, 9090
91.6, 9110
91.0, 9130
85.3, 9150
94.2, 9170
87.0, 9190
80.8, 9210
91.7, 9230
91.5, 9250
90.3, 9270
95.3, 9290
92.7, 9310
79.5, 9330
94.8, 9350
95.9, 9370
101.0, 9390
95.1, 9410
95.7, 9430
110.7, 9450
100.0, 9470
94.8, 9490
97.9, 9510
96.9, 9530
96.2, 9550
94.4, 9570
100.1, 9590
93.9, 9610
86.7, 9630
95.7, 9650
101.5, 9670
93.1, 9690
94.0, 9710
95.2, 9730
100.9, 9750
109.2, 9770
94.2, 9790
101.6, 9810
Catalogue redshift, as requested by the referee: 0.077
